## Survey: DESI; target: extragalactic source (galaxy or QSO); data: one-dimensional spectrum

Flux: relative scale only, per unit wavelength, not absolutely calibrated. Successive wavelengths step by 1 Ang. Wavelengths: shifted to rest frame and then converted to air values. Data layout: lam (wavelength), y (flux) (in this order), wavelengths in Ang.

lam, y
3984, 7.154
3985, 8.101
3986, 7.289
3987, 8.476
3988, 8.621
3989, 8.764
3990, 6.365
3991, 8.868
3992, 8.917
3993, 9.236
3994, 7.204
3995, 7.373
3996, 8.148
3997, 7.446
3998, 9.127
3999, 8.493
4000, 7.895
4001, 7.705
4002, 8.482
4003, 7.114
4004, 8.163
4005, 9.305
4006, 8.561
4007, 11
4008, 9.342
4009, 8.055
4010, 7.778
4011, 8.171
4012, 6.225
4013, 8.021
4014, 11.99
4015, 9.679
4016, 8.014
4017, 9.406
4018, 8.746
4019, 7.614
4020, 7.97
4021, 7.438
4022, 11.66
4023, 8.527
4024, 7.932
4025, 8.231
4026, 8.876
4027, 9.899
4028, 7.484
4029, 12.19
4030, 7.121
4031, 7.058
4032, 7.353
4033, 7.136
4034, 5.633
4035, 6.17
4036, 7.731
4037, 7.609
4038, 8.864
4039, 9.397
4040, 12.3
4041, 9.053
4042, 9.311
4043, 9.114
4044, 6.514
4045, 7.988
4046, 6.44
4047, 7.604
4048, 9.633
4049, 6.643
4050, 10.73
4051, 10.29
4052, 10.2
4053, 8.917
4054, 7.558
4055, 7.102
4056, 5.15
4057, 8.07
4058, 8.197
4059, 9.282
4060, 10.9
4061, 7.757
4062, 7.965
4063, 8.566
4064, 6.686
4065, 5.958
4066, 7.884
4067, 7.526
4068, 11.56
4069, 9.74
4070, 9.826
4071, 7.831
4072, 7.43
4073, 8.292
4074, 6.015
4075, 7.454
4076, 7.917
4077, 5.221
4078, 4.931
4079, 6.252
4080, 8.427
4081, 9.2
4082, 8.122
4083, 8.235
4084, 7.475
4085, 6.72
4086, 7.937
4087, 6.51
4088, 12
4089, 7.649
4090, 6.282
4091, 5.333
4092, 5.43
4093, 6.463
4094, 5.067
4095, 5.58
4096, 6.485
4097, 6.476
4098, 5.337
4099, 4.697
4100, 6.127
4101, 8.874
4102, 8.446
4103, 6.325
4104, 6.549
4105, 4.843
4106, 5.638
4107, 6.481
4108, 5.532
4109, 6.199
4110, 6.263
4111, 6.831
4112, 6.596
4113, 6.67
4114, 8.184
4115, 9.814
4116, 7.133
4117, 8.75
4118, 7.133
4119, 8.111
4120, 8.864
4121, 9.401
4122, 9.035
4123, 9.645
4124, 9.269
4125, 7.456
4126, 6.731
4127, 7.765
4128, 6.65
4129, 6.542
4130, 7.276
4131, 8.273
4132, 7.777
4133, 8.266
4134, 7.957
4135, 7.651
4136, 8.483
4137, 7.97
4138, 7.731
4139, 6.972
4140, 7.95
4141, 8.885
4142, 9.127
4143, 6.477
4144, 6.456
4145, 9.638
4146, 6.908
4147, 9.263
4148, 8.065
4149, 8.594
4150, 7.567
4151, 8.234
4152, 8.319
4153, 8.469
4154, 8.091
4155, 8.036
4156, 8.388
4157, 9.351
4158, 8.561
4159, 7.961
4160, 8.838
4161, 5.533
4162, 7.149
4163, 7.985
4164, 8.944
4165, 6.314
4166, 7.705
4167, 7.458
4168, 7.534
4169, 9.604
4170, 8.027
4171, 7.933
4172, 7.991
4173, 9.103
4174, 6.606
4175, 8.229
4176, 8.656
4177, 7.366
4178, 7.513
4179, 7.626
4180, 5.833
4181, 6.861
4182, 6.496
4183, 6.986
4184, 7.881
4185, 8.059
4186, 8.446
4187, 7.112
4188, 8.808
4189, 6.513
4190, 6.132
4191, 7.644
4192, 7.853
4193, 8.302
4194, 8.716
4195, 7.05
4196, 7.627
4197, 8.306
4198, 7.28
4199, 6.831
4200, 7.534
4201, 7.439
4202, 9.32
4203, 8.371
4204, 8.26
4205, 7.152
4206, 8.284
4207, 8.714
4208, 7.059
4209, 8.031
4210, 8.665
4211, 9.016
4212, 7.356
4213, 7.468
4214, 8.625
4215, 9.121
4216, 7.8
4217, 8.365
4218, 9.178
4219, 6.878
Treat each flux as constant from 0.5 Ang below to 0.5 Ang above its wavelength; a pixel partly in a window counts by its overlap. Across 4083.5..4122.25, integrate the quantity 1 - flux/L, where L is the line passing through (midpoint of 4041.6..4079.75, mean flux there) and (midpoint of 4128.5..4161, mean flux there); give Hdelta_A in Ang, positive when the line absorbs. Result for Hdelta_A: 5.0 Ang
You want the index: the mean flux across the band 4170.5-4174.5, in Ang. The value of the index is 7.91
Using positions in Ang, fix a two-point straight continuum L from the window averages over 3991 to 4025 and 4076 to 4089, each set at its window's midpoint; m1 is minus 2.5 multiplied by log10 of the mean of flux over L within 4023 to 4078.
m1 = -0.026 mag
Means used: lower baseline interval 8.51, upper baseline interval 7.6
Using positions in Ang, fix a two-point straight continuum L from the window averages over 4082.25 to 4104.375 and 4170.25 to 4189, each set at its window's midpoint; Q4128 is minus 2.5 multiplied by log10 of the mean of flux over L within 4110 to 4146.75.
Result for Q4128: -0.106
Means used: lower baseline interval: 6.83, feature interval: 7.89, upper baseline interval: 7.61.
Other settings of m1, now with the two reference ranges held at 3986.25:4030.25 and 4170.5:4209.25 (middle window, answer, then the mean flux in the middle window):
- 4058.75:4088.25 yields 0.04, 7.94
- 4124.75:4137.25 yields 0.05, 7.6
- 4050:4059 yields -0.01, 8.39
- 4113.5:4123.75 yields -0.08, 8.62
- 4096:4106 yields 0.26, 6.37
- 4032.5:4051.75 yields 0.00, 8.35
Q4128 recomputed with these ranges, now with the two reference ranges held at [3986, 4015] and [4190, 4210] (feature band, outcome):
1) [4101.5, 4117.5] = 0.18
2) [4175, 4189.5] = 0.06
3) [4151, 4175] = -0.01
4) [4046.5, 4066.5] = 0.00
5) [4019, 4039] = 0.02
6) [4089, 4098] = 0.34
